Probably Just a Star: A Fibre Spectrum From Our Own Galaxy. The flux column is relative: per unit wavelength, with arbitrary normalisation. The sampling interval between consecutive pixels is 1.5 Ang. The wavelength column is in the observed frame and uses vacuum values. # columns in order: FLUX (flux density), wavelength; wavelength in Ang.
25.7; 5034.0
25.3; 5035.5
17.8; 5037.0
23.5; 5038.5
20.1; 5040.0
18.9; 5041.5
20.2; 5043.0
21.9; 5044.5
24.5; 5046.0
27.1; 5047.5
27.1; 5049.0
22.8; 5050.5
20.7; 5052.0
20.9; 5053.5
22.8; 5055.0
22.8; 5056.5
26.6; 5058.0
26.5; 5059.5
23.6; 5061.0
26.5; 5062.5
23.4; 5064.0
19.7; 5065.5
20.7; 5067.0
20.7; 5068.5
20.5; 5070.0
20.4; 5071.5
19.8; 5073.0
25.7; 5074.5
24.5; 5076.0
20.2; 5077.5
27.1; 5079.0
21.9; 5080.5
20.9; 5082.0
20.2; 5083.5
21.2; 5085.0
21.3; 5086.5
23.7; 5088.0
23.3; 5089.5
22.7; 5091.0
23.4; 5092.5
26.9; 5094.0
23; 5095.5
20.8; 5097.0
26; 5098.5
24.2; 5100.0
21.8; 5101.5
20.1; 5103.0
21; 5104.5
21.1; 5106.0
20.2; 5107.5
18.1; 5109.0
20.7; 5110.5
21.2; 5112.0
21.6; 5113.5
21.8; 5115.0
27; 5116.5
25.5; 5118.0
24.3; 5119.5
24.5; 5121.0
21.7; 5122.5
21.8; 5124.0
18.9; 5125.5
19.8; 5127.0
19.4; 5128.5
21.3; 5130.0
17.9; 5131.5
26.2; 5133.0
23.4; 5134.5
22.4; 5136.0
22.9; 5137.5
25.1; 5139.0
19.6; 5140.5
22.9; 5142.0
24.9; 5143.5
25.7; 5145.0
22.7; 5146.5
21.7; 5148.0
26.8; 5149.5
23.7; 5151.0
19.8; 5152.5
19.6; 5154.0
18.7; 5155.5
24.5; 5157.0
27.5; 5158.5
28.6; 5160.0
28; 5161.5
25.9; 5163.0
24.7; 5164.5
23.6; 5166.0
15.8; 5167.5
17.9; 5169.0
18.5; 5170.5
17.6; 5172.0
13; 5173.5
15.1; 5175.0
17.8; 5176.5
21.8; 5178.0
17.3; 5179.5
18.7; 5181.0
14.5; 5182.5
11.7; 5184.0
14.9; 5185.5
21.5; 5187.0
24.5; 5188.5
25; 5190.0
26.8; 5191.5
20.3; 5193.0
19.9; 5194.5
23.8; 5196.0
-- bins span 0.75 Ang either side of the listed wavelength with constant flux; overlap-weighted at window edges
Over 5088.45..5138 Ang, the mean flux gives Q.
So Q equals 22.3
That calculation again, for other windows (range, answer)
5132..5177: 22.2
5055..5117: 22.5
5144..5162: 23.9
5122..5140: 21.7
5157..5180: 21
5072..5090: 22.4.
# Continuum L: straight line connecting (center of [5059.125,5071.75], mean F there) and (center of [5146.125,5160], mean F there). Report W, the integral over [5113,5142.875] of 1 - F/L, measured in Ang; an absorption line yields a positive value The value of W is 0.6 Ang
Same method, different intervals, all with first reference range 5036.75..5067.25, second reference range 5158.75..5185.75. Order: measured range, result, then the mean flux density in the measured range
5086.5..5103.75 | -1.2 Ang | 23.2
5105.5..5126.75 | -1.0 Ang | 22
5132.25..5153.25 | -3.3 Ang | 23.4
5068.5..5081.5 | -0.1 Ang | 22.4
